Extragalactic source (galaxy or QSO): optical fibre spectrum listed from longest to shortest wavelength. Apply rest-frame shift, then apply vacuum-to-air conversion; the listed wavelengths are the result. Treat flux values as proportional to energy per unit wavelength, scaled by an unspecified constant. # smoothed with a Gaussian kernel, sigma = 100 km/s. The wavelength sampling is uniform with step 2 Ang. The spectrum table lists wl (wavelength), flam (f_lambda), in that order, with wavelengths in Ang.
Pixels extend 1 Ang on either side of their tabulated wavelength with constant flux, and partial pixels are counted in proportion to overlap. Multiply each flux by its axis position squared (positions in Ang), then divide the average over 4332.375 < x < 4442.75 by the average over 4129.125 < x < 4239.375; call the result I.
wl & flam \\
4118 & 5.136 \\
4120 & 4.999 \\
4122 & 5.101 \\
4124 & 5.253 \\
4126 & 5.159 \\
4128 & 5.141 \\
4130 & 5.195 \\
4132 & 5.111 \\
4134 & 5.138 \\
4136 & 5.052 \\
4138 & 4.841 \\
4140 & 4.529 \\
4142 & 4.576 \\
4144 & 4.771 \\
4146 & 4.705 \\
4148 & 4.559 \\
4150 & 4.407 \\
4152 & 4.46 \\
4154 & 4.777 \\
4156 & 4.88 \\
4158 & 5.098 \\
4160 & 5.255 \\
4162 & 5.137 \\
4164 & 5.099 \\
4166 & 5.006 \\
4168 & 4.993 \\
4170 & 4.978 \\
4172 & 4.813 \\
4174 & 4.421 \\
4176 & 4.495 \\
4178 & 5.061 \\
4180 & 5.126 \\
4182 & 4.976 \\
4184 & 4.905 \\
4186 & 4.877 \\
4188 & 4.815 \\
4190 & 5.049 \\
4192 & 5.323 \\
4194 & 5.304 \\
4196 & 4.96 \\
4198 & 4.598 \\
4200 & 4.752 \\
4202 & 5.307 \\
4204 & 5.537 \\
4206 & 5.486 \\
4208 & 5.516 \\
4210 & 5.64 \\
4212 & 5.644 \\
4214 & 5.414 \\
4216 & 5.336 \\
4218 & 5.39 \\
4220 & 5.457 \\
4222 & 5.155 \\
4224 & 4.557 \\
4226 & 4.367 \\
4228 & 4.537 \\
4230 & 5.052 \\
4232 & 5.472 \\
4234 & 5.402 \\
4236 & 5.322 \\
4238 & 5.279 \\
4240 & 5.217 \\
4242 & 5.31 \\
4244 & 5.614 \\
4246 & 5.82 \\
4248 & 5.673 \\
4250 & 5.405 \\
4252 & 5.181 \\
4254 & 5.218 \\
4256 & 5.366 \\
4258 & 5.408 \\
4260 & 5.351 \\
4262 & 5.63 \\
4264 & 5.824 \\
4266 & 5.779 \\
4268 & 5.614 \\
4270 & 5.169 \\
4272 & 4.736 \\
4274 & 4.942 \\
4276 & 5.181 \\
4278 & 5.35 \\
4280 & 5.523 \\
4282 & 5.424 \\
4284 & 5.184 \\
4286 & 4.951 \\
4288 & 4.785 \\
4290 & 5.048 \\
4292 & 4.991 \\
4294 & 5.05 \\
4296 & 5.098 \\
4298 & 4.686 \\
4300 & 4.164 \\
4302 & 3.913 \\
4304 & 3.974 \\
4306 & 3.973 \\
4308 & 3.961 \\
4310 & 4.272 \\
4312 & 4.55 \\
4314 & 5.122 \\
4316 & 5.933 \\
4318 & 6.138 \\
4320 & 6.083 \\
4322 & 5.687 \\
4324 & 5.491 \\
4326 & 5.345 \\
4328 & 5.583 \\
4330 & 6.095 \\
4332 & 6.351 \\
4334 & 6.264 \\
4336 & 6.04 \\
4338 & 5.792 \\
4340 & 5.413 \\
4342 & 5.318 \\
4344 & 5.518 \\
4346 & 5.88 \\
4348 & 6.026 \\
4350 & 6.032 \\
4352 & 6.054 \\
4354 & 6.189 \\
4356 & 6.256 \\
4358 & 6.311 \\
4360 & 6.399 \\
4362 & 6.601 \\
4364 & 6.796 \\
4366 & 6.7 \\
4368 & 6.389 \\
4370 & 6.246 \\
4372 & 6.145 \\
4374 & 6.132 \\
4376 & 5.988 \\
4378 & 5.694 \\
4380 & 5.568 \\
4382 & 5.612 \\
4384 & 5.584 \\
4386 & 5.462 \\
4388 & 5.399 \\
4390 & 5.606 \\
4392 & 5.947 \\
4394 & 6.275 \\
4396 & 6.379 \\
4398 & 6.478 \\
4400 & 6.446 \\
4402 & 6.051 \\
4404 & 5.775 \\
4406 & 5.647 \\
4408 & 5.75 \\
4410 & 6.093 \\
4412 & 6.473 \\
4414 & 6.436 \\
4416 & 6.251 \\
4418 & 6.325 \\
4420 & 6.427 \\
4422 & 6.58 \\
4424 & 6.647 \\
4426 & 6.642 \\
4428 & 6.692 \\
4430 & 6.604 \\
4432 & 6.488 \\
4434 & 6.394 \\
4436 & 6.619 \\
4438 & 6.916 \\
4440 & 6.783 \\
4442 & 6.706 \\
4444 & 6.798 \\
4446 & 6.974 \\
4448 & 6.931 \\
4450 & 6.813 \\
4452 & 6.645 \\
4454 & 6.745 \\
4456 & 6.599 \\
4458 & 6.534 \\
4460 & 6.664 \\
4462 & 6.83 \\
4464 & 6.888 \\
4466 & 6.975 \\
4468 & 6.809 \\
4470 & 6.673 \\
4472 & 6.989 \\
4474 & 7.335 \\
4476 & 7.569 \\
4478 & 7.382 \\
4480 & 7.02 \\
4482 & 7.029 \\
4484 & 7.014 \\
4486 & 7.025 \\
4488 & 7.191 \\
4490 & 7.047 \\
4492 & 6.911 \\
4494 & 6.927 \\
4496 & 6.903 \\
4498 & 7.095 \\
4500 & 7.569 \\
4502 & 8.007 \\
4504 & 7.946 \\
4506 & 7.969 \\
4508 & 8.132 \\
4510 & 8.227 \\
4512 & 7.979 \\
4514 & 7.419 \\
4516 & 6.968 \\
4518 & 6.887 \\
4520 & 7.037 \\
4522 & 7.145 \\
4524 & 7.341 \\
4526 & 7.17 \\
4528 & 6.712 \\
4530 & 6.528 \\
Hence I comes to 1.35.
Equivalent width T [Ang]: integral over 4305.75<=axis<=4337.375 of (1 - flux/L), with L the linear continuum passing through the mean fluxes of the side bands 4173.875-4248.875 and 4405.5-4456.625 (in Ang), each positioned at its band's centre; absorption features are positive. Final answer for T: 2.1 Ang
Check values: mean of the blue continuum 5.17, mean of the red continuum 6.55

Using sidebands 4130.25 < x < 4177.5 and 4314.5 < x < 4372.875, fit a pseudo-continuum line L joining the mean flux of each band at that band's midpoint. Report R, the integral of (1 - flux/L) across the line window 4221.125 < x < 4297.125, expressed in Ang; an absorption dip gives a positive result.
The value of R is 3.60 Ang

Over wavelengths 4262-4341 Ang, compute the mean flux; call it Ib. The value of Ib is 5.22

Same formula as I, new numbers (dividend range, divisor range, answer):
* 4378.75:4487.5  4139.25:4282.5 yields 1.41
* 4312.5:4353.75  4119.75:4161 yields 1.30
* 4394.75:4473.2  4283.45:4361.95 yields 1.28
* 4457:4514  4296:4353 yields 1.46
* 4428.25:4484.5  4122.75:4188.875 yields 1.61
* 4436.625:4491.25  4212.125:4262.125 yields 1.46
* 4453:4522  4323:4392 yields 1.28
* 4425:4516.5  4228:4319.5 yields 1.51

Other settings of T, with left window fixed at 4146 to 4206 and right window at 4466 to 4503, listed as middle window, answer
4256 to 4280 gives 0.95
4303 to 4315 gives 3.21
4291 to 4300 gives 1.43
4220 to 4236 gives 0.95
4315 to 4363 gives 1.17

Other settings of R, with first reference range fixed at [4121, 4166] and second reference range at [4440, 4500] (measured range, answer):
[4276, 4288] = 1.12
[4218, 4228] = 0.95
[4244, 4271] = 0.61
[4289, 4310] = 5.02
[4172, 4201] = 1.60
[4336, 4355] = 1.10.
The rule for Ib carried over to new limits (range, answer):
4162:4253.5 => 5.15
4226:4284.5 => 5.33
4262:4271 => 5.6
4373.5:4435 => 6.12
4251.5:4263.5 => 5.39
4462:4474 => 6.9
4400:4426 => 6.23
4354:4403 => 6.1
